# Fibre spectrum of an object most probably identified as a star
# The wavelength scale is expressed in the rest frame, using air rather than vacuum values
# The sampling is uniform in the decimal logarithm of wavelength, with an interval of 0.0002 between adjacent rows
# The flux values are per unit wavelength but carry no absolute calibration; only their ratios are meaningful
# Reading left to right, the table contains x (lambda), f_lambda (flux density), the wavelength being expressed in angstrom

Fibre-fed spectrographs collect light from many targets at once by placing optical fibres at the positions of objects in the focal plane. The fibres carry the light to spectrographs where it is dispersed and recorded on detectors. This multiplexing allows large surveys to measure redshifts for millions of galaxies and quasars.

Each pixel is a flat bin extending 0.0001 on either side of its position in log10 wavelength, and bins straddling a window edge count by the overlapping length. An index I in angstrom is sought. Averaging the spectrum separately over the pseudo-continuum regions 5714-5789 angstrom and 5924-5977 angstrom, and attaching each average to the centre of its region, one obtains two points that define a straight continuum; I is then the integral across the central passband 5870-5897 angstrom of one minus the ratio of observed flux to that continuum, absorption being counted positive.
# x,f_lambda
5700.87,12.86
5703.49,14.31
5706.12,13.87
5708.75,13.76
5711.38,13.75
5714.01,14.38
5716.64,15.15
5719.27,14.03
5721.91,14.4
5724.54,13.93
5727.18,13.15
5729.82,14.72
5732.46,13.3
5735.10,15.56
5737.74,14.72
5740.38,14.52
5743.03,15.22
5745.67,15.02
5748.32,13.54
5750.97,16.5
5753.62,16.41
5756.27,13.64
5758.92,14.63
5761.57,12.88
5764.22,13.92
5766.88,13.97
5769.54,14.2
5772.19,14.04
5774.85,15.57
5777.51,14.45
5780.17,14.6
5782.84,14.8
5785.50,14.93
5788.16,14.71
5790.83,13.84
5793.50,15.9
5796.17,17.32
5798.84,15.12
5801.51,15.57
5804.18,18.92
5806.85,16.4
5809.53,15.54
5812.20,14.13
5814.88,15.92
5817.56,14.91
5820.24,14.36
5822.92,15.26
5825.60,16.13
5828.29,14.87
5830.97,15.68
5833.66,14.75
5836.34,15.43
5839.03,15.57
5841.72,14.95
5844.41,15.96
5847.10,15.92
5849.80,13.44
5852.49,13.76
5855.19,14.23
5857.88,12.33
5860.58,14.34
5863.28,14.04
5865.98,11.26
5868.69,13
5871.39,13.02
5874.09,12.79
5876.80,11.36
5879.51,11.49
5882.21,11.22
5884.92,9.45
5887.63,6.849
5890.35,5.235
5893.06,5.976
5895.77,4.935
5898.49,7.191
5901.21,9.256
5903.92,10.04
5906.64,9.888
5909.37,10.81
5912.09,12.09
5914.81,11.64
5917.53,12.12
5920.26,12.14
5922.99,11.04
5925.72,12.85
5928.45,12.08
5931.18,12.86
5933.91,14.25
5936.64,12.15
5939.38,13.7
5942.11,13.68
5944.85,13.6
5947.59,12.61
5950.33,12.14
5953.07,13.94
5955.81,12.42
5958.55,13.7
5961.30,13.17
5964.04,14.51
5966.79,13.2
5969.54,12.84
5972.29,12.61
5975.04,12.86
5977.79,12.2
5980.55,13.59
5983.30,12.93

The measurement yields 8.6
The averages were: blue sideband 14.5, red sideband 13.1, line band 9.26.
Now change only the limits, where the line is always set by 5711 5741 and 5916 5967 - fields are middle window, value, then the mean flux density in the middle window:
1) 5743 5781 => -1.2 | 14.6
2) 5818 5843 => -2.9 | 15.2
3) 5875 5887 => 2.4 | 10.7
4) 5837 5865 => -1.9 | 14.4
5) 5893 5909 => 6.0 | 8.22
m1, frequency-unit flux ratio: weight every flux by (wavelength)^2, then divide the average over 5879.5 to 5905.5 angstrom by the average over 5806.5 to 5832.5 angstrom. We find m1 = 0.54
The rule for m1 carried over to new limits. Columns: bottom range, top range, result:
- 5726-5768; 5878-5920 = 0.68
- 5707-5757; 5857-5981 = 0.86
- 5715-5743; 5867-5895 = 0.73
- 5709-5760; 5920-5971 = 0.96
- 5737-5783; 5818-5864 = 1.04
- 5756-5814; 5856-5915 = 0.72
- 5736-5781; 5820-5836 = 1.07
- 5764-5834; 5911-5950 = 0.87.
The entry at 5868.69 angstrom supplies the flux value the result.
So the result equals 13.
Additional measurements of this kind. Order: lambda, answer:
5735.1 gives 15.56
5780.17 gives 14.6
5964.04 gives 14.51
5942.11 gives 13.68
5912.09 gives 12.09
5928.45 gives 12.08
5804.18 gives 18.92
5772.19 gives 14.04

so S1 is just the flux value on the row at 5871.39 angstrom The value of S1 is 13.02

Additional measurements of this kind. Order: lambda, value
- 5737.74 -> 14.72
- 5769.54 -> 14.2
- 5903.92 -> 10.04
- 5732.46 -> 13.3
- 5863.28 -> 14.04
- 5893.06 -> 5.976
